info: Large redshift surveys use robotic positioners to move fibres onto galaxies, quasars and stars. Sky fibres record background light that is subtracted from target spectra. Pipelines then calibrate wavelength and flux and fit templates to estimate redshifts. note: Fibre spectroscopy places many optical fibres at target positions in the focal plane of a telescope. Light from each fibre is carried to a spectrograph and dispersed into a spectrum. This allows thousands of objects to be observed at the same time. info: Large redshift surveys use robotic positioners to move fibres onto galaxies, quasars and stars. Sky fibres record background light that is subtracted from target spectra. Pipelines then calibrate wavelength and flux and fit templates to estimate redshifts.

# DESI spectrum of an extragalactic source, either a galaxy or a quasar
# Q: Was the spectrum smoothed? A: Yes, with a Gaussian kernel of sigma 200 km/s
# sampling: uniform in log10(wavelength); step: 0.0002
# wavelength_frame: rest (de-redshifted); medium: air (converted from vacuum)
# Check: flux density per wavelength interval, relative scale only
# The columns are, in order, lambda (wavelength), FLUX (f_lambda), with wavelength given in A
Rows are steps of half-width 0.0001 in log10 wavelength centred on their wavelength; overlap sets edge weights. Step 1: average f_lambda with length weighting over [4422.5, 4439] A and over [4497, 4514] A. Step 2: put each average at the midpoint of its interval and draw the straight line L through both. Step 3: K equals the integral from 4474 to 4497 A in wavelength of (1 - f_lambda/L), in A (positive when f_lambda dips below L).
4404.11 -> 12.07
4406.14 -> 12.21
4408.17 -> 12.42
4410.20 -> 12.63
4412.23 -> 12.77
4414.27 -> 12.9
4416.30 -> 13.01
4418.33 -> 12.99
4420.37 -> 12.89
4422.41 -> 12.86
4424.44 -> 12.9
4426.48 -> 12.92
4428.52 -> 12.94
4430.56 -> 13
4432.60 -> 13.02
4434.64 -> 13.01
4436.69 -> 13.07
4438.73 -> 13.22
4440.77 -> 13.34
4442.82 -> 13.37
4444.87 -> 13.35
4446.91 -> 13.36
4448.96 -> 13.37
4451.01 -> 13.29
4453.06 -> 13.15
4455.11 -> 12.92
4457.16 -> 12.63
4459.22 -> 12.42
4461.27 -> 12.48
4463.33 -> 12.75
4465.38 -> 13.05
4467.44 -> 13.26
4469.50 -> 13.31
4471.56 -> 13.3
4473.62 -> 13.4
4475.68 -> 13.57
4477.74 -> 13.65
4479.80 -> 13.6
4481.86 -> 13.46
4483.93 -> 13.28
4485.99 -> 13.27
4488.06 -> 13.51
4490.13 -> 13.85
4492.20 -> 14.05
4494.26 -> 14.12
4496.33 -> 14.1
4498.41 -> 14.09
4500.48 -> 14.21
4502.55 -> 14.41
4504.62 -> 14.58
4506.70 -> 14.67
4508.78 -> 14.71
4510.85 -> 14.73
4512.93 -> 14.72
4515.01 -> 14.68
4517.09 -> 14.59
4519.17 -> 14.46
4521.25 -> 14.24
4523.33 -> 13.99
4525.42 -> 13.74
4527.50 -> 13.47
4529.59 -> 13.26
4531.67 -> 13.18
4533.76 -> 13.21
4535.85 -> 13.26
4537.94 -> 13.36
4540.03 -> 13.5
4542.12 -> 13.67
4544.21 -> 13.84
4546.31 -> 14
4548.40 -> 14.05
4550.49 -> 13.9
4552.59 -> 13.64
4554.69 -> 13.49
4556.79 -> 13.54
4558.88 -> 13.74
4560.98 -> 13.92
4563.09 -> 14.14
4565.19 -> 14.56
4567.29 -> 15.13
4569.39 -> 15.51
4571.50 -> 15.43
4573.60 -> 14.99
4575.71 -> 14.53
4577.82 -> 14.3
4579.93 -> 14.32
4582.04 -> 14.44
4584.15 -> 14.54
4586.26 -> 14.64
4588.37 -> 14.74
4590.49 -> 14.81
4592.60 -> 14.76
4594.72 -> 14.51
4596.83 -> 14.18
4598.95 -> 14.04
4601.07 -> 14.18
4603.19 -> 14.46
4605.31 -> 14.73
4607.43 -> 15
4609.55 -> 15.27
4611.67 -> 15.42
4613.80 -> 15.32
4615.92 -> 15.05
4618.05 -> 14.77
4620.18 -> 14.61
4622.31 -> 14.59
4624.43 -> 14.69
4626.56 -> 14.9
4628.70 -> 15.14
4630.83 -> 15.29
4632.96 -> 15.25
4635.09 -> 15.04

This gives 0.7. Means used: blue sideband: 13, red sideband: 14.5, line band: 13.7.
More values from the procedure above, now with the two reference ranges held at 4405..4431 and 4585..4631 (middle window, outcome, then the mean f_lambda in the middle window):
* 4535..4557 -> 0.7 A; 13.7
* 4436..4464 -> 0.1 A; 13.1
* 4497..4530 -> -1.2 A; 14.3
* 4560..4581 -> -0.5 A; 14.7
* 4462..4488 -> 0.1 A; 13.3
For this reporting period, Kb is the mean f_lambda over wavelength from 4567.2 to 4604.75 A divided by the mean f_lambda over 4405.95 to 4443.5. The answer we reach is 1.13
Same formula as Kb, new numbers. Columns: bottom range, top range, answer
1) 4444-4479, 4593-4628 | 1.12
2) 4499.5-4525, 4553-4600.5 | 1.00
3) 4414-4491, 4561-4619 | 1.12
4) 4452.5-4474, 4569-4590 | 1.14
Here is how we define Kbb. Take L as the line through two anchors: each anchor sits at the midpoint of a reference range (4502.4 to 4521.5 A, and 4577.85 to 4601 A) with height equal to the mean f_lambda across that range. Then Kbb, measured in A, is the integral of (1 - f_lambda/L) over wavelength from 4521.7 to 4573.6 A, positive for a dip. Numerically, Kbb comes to 2.2 A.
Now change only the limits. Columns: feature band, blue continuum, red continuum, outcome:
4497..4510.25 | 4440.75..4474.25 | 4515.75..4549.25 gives -0.9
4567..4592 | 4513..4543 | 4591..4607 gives -0.9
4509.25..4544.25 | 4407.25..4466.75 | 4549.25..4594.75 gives 0.1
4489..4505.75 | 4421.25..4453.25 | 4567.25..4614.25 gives -0.5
